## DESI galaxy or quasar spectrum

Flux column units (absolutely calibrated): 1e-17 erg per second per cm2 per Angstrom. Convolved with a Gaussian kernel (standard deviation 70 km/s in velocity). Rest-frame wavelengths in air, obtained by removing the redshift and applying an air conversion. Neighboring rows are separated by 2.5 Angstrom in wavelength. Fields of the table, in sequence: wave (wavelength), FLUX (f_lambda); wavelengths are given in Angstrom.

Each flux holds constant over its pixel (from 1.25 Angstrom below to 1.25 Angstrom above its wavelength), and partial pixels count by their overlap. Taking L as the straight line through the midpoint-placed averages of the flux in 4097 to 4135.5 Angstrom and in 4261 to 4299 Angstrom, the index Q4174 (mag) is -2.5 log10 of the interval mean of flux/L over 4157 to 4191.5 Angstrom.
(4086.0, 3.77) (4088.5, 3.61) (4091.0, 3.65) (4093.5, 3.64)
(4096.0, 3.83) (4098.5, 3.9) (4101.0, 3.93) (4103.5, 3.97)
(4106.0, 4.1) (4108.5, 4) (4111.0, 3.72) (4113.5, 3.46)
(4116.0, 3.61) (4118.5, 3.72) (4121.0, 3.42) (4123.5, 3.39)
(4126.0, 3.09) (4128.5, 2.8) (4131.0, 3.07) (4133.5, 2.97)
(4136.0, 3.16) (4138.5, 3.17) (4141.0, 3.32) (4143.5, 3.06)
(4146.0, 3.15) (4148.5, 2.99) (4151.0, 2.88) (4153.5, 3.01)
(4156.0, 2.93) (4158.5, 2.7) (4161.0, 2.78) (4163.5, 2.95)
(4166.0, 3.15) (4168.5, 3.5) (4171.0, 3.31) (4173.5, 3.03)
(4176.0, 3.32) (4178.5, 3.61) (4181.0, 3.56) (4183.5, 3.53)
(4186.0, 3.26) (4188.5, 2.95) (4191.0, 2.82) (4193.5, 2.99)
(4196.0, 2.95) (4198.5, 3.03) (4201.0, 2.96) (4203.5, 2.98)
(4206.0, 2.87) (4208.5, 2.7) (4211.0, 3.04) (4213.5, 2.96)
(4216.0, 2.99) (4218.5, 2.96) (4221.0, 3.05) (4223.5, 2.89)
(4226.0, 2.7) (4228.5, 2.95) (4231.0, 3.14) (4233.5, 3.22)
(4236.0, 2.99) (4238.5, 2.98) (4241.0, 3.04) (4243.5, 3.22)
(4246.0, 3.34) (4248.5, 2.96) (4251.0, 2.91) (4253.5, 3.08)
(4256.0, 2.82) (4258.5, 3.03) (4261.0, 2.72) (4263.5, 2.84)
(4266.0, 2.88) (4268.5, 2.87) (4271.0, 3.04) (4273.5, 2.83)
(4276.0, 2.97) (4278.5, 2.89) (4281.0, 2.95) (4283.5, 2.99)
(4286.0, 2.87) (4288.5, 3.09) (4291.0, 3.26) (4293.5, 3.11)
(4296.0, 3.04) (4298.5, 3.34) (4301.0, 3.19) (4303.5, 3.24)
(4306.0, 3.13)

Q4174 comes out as 0.05 mag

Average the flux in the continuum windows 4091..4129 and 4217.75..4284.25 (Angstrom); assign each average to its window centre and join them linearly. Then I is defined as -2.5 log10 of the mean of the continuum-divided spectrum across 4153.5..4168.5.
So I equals 0.15 mag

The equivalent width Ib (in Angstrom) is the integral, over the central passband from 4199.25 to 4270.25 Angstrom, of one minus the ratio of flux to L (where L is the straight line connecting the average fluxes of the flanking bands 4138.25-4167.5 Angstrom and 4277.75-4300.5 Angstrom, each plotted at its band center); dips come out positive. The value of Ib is 1.7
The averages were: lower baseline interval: 3.01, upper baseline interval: 3.07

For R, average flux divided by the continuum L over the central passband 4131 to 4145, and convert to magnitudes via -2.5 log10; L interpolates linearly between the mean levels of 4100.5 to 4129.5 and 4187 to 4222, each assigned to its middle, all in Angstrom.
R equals 0.100 mag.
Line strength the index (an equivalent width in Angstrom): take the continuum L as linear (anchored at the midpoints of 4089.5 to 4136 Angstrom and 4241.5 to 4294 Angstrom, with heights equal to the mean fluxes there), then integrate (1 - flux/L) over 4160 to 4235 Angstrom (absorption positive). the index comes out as 4.0 Angstrom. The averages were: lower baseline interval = 3.56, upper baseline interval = 2.98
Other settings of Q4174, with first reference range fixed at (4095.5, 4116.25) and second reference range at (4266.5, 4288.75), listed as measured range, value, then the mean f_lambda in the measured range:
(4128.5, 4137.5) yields 0.22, 3.03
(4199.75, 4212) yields 0.14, 2.91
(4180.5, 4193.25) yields 0.08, 3.19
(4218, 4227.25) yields 0.12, 2.9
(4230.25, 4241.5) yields 0.03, 3.07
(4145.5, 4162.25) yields 0.23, 2.91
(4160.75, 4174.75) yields 0.12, 3.14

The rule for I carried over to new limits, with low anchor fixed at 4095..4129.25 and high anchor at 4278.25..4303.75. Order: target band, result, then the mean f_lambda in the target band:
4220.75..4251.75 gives 0.079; 3.03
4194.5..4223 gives 0.136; 2.95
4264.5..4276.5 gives 0.086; 2.91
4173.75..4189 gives 0.020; 3.37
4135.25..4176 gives 0.145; 3.07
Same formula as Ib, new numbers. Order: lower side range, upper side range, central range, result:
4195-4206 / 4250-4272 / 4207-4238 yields -0.20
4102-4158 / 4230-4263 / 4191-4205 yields 0.81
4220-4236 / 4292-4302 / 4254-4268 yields 0.94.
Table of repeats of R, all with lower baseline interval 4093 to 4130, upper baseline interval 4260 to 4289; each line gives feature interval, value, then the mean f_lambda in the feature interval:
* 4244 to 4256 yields -0.01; 3.06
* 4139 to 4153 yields 0.13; 3.08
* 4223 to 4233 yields 0.06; 2.94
